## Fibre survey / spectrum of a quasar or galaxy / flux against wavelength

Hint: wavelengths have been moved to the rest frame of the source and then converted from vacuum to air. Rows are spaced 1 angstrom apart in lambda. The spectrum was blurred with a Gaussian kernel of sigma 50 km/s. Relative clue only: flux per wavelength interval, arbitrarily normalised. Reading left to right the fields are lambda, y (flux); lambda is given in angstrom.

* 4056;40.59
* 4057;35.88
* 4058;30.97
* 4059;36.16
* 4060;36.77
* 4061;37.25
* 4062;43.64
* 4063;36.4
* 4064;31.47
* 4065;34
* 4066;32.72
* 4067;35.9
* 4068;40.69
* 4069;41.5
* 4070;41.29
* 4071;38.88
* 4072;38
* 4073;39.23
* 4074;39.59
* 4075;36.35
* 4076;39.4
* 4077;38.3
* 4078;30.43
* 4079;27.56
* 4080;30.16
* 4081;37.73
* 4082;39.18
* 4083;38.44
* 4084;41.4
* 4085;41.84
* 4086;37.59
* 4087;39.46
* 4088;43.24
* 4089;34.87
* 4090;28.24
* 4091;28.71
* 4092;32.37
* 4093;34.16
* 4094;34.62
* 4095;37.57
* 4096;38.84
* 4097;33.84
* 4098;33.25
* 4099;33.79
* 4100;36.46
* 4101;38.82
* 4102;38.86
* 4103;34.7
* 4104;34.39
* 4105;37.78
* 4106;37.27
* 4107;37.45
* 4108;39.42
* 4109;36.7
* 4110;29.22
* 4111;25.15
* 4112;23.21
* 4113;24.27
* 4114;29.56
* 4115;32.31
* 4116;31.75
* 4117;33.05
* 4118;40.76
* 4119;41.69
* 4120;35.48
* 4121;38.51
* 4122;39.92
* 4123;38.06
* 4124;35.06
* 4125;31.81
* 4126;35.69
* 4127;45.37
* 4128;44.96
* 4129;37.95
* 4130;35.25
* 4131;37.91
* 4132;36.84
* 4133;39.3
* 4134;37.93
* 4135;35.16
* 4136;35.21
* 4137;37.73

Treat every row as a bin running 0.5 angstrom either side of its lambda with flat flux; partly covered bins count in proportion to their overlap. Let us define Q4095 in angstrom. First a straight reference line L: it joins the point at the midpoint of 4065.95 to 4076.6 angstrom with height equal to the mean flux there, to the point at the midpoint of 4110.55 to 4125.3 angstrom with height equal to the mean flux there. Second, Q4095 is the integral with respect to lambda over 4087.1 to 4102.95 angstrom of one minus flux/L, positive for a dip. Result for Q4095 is 0.3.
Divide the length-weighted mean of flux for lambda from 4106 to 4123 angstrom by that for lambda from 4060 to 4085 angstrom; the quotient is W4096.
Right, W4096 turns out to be 0.91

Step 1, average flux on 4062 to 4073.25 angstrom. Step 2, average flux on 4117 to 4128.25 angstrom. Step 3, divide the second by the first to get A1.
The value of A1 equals 1.0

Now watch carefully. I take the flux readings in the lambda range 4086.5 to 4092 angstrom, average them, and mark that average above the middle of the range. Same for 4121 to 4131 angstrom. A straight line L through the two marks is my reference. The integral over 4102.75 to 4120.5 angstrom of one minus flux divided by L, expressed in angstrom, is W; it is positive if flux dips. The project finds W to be 1.6 angstrom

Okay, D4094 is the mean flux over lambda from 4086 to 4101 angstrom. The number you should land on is 35.2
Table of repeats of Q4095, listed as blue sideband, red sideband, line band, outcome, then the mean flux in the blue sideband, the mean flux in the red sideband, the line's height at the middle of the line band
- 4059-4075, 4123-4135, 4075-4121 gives 3.4 angstrom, 37.7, 37.9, 37.8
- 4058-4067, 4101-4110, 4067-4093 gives -0.5 angstrom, 35.8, 36.7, 36.2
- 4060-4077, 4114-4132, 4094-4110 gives 0.5 angstrom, 37.9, 37.2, 37.4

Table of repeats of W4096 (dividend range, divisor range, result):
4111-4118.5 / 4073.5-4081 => 0.87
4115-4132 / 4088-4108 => 1.06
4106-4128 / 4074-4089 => 0.93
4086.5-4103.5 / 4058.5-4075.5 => 0.94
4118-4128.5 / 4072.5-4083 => 1.08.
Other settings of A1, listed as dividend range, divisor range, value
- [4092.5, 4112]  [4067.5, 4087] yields 0.93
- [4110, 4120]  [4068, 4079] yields 0.83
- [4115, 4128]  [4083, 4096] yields 1.03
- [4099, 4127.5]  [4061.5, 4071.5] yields 0.93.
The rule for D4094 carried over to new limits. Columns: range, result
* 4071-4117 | 35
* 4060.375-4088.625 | 37.5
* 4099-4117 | 33.4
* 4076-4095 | 35.6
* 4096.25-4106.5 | 36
